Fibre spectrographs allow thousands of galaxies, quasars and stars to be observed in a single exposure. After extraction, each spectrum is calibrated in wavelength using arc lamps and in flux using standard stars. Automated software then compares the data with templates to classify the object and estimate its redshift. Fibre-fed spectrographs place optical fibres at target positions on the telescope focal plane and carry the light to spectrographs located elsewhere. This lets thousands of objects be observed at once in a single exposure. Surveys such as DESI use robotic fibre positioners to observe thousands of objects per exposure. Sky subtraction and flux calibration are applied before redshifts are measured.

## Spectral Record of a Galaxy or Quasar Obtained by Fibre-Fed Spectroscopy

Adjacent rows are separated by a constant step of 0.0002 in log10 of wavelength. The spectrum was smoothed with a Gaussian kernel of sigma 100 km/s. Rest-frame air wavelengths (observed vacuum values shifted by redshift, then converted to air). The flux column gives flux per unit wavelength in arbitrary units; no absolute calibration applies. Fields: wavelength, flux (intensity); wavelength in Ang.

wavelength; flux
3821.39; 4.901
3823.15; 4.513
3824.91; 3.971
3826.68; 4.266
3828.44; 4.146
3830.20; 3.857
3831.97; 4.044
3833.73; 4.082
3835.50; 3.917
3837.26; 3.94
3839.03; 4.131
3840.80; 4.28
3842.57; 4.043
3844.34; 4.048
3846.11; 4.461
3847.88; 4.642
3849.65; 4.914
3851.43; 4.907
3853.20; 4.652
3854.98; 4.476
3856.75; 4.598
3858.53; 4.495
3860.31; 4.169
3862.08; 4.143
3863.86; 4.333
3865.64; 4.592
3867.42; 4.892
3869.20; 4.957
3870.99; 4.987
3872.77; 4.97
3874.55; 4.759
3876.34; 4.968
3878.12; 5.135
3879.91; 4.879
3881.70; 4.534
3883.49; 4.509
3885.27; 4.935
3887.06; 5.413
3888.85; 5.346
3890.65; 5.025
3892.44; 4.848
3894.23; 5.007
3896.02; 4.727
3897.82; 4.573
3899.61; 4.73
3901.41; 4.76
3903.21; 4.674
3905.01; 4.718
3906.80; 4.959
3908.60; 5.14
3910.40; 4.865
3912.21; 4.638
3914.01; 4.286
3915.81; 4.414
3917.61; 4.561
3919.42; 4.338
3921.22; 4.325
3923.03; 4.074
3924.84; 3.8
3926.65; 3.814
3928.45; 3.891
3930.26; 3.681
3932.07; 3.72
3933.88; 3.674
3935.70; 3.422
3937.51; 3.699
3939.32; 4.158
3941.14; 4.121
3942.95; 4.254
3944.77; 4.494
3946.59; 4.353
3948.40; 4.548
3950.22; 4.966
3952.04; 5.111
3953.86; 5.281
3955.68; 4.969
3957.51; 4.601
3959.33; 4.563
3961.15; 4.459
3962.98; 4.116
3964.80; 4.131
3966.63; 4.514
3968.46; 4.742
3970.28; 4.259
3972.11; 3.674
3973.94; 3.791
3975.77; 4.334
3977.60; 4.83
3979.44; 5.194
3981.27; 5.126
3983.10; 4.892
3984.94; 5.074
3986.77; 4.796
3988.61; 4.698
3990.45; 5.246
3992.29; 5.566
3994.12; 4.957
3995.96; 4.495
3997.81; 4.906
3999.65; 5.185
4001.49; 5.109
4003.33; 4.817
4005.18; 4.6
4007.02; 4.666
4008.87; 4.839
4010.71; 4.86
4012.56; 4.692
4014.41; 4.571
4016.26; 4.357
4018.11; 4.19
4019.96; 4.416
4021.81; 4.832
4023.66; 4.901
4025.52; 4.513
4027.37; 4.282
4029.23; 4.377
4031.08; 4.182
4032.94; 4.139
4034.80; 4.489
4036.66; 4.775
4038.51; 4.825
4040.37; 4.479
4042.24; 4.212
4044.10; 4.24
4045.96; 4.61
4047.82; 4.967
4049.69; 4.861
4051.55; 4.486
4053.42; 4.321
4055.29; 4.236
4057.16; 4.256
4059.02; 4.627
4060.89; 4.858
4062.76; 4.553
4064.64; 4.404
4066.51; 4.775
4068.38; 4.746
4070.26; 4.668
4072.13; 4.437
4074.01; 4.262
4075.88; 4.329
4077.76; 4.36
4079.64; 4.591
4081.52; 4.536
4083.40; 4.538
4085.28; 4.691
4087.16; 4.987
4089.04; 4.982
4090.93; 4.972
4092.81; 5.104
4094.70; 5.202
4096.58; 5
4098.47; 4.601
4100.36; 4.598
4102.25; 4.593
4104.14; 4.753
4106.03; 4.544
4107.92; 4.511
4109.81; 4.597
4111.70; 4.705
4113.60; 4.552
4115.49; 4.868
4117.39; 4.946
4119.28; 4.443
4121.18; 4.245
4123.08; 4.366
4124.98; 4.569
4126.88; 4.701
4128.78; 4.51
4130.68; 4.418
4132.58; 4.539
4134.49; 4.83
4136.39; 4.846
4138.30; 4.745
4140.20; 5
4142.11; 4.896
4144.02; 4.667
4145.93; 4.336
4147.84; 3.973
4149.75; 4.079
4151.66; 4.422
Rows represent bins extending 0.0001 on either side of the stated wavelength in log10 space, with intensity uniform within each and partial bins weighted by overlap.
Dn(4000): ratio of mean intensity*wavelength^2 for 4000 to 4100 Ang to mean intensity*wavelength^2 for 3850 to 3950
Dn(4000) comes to 1.10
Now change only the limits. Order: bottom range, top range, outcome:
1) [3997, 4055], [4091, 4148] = 1.06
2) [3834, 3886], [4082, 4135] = 1.17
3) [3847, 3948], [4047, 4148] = 1.13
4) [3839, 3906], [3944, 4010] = 1.06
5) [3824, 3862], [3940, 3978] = 1.11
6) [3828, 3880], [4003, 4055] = 1.11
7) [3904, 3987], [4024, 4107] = 1.10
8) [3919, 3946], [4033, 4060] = 1.21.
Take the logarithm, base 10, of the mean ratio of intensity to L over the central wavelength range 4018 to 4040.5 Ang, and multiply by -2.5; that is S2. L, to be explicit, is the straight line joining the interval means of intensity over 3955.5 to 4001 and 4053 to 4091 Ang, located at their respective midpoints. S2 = 0.03 mag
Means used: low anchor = 4.68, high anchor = 4.57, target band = 4.51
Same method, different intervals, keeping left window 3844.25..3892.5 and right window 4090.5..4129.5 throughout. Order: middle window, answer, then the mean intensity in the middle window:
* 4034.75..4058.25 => 0.04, 4.52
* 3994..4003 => -0.05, 4.92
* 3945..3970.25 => 0.02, 4.63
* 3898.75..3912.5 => -0.02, 4.82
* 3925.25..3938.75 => 0.26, 3.72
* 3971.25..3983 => 0.05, 4.52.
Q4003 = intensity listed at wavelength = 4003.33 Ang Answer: 4.817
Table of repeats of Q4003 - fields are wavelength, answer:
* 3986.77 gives 4.796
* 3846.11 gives 4.461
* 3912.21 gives 4.638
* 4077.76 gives 4.36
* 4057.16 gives 4.256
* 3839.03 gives 4.131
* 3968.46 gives 4.742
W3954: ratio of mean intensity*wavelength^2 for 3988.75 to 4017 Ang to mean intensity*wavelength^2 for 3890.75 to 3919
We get 1.1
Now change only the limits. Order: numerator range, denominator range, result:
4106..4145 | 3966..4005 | 1.04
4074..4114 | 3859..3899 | 1.09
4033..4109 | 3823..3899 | 1.12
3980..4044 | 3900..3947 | 1.15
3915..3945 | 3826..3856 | 0.98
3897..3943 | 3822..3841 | 1.09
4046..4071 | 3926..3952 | 1.19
